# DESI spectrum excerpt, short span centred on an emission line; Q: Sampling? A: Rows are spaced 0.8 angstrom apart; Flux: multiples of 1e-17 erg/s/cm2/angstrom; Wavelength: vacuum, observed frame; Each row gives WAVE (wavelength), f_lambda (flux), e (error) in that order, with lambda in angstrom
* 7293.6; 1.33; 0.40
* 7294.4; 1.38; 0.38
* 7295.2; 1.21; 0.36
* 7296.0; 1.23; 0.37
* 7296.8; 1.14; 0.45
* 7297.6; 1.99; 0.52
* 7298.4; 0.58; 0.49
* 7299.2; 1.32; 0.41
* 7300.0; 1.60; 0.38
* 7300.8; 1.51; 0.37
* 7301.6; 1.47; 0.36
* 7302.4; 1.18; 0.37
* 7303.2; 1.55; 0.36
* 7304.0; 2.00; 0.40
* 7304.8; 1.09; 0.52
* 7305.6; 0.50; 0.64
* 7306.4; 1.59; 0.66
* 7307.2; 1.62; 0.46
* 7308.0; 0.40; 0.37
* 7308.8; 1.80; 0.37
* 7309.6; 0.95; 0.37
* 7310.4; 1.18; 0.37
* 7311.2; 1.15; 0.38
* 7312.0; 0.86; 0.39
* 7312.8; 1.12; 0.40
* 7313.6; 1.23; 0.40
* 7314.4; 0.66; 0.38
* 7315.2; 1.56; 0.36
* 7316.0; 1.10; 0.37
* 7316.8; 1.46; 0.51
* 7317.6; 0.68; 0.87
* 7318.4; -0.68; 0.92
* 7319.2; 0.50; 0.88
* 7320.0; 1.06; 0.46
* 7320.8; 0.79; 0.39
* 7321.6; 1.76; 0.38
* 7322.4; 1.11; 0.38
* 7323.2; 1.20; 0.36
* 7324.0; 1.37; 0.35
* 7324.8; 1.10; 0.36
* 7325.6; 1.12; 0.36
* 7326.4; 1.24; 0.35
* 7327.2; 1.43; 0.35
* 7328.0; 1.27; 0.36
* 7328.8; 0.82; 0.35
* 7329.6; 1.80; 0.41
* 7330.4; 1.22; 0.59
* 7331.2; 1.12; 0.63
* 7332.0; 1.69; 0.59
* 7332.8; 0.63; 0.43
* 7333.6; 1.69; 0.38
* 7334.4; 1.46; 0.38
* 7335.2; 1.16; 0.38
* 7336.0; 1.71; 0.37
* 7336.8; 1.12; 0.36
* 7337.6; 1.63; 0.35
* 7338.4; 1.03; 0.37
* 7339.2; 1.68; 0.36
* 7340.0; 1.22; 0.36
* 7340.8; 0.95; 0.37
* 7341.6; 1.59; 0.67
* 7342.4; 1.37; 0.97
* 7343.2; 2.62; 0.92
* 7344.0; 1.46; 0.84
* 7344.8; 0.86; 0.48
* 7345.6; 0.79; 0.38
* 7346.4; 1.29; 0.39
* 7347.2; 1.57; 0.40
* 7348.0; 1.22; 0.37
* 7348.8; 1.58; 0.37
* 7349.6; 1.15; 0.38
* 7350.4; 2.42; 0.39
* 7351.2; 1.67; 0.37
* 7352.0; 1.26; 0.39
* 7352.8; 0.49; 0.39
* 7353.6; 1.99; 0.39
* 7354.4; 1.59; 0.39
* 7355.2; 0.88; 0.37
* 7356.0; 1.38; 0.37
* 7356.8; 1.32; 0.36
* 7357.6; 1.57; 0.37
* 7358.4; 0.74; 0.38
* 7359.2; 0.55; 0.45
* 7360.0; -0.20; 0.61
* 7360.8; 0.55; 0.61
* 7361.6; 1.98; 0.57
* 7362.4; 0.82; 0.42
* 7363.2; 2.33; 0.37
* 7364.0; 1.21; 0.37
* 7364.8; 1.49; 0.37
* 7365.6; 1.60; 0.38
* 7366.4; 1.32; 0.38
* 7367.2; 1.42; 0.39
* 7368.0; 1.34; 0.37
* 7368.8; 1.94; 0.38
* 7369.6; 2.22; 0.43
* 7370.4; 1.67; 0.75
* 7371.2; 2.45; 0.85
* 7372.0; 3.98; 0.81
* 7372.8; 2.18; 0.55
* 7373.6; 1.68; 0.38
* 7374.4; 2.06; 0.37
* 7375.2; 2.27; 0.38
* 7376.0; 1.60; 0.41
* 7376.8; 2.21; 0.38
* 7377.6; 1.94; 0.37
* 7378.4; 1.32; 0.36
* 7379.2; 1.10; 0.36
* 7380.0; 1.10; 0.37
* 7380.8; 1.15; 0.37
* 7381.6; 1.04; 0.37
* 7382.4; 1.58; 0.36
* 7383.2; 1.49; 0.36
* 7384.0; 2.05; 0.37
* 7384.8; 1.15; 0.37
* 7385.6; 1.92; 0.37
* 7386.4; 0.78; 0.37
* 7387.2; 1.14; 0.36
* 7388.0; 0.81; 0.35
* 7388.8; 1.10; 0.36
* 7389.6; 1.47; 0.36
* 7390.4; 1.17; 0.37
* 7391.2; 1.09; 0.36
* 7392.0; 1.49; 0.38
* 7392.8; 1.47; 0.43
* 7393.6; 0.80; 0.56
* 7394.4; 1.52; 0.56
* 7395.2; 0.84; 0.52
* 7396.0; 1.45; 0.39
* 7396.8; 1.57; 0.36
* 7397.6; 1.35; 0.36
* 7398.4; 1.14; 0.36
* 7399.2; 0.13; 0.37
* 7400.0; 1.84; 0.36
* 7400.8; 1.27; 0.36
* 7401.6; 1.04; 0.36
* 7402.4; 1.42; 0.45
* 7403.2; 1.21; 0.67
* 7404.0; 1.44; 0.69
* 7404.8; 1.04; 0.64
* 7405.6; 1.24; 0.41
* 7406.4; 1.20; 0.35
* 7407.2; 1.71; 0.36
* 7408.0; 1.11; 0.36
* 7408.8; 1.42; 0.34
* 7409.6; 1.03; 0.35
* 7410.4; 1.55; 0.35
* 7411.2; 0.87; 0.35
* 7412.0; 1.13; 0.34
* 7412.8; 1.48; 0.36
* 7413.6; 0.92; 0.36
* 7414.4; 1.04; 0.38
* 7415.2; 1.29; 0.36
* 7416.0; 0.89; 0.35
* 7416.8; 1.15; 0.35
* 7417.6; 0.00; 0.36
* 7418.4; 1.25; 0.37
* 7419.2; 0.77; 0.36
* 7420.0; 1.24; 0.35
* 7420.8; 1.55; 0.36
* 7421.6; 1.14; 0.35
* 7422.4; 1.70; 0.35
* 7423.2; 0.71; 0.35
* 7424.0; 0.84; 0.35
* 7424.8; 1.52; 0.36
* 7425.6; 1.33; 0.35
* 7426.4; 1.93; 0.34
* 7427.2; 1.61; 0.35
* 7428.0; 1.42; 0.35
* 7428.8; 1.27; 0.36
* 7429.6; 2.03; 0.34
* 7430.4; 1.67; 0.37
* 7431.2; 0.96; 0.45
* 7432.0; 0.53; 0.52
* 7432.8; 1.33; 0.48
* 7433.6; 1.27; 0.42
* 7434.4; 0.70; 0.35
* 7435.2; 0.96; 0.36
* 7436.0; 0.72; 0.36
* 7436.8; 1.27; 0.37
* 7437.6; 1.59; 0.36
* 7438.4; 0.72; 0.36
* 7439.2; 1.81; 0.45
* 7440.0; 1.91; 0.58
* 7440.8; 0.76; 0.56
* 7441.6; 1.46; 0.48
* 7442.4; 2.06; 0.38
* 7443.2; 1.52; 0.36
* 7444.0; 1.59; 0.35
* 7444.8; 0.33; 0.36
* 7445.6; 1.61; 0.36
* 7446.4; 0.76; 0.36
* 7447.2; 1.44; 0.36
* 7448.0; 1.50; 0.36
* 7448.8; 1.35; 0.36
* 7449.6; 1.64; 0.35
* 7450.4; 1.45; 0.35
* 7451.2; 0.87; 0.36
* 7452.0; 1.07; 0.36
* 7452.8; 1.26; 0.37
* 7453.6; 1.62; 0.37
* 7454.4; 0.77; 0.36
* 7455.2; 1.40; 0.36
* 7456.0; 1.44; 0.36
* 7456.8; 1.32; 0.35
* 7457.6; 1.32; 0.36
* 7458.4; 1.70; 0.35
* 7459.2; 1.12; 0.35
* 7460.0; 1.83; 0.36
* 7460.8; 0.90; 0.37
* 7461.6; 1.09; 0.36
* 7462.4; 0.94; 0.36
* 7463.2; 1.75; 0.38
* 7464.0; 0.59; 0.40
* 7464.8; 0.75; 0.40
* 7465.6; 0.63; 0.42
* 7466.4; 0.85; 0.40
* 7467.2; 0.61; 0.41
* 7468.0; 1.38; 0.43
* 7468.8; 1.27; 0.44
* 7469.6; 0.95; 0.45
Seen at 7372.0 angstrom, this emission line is Hbeta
